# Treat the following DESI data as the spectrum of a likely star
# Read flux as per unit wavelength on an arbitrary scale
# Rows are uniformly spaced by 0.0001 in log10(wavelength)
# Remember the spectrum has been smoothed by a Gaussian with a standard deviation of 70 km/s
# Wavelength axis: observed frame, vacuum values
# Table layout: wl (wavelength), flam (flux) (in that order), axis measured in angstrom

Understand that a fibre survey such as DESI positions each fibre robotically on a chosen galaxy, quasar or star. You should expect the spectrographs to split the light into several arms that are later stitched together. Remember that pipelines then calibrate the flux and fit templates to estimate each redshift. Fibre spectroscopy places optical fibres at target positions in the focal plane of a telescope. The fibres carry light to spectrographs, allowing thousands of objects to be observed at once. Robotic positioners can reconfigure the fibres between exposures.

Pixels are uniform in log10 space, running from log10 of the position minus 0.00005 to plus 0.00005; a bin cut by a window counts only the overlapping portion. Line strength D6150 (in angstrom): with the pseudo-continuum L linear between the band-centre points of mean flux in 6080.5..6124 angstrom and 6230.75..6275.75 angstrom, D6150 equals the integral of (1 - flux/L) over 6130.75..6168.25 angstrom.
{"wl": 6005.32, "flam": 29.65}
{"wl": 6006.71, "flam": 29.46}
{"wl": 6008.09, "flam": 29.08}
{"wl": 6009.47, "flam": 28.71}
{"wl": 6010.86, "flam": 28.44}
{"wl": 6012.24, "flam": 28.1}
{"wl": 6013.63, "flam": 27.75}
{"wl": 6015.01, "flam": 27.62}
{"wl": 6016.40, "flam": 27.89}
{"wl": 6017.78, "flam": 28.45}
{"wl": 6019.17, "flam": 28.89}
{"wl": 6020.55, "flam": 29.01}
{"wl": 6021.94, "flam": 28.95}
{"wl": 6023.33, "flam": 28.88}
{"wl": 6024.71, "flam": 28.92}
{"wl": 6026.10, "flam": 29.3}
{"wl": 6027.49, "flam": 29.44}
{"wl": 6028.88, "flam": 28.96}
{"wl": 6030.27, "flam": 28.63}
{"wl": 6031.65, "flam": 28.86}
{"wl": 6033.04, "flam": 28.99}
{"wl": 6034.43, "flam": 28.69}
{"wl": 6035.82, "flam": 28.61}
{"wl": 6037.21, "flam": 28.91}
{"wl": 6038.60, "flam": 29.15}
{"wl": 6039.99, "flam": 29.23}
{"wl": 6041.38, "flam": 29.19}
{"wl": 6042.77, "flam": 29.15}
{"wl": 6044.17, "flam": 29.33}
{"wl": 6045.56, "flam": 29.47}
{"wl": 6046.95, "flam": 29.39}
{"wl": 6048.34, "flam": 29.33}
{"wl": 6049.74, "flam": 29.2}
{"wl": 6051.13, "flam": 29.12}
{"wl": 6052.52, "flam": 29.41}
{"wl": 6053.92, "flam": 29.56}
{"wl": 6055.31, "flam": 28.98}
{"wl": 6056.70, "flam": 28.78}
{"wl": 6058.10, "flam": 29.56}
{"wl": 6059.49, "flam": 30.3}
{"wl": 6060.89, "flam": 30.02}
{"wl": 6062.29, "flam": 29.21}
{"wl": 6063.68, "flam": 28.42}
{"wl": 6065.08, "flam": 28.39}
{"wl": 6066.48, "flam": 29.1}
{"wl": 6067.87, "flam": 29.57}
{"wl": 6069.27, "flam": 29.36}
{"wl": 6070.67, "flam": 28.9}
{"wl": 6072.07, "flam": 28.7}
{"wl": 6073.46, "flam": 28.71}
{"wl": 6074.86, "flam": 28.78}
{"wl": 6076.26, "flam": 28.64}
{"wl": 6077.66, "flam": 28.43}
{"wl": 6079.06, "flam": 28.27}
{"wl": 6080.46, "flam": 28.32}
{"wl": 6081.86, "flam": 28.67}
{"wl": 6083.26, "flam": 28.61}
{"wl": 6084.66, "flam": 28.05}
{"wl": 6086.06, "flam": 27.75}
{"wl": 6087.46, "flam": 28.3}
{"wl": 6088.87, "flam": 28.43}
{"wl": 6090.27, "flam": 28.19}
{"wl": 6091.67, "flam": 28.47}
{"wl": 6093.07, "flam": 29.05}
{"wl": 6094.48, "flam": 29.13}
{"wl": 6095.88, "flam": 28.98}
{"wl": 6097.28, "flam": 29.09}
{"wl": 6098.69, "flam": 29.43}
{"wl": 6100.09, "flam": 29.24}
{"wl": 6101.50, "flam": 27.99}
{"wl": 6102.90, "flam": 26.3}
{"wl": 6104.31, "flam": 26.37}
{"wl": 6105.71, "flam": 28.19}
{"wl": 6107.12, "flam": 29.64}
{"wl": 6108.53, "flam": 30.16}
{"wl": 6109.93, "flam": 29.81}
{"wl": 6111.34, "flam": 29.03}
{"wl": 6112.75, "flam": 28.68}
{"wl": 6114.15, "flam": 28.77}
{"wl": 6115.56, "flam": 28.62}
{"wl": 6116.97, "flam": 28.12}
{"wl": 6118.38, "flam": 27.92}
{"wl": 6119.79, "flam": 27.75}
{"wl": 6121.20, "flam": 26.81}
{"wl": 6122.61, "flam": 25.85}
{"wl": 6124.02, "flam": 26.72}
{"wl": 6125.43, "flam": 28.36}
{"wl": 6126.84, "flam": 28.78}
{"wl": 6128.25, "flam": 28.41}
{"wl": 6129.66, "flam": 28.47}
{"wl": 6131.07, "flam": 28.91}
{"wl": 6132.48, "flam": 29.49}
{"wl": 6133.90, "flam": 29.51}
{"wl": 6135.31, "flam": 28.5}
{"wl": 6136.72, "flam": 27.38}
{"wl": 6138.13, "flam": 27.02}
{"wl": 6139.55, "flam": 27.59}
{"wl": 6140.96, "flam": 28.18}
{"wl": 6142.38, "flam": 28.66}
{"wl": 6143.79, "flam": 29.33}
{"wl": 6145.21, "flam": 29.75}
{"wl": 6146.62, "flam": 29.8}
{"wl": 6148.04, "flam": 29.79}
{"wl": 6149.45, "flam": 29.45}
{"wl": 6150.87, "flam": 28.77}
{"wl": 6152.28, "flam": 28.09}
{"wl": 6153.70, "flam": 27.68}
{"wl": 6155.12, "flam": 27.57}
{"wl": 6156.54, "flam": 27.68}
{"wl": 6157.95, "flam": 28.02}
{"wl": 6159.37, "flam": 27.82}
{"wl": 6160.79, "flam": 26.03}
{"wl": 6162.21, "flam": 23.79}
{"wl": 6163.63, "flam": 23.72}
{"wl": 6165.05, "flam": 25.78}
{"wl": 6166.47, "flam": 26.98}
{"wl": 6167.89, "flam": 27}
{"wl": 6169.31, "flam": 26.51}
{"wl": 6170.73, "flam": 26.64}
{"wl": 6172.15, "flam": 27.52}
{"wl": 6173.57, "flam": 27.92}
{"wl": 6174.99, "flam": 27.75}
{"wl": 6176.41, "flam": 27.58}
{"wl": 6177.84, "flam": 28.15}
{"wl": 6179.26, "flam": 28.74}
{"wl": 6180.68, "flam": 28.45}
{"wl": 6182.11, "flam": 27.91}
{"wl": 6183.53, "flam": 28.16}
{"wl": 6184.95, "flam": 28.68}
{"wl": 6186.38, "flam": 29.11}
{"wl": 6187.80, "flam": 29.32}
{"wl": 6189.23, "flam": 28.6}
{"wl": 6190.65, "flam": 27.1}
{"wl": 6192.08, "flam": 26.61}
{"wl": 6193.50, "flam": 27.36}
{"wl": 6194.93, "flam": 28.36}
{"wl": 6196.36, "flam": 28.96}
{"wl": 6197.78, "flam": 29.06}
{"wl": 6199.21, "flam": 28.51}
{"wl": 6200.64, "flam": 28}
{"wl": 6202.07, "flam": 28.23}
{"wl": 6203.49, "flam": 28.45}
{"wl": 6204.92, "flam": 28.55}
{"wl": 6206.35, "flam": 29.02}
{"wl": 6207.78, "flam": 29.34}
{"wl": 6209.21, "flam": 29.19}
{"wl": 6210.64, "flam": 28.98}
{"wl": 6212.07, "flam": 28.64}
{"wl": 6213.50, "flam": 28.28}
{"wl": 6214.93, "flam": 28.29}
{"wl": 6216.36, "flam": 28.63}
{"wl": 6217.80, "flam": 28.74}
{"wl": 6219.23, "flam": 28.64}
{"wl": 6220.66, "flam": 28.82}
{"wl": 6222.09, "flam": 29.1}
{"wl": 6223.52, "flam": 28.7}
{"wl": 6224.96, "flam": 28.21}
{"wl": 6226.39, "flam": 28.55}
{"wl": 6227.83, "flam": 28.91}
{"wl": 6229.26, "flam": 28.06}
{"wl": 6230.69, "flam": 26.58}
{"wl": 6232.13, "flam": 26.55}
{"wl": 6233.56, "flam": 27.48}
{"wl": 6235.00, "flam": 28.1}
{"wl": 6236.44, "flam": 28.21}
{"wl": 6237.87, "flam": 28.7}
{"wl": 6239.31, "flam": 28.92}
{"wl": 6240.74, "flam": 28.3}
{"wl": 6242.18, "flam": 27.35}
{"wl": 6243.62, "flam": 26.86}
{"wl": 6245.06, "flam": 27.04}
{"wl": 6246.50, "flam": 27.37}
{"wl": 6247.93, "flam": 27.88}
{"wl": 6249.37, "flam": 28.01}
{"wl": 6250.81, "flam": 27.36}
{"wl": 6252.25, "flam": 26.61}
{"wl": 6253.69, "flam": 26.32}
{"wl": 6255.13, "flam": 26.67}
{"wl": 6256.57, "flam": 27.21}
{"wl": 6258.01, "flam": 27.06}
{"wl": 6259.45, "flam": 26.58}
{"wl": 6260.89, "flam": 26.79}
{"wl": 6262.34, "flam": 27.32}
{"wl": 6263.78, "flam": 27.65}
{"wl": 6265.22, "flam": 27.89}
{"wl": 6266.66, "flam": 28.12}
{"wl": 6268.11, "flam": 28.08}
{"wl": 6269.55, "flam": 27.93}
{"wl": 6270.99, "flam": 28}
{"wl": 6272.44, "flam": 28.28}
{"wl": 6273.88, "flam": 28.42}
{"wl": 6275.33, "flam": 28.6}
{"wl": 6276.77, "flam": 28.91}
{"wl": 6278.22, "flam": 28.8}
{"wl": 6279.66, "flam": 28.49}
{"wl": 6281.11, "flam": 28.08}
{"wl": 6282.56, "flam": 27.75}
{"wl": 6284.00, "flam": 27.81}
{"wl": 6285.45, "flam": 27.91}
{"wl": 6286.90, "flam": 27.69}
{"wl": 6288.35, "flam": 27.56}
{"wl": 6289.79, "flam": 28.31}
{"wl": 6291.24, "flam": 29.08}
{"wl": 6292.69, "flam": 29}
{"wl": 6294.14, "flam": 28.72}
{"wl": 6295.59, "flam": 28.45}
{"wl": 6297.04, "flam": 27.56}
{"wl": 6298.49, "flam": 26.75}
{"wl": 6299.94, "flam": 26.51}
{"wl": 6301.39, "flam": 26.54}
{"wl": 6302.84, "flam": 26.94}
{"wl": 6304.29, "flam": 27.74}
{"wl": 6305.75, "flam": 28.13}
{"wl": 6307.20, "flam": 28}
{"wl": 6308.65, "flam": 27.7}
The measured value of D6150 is 0.3 angstrom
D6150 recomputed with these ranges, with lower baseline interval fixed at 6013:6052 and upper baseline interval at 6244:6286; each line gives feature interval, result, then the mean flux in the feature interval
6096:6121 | 0.00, 28.5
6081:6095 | 0.08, 28.4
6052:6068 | -0.28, 29.3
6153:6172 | 1.11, 26.6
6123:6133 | 0.02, 28.4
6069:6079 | -0.01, 28.7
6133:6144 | 0.04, 28.2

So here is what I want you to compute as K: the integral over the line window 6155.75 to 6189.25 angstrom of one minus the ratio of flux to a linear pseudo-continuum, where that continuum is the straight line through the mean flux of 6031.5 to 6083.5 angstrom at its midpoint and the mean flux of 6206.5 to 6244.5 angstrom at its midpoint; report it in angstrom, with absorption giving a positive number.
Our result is 1.4 angstrom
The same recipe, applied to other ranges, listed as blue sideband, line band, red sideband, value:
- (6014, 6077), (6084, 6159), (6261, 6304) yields 0.7 angstrom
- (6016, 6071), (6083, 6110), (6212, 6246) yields 0.3 angstrom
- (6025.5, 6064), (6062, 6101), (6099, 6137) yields 0.1 angstrom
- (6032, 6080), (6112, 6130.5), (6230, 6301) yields 0.5 angstrom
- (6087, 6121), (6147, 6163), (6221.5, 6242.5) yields 0.4 angstrom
